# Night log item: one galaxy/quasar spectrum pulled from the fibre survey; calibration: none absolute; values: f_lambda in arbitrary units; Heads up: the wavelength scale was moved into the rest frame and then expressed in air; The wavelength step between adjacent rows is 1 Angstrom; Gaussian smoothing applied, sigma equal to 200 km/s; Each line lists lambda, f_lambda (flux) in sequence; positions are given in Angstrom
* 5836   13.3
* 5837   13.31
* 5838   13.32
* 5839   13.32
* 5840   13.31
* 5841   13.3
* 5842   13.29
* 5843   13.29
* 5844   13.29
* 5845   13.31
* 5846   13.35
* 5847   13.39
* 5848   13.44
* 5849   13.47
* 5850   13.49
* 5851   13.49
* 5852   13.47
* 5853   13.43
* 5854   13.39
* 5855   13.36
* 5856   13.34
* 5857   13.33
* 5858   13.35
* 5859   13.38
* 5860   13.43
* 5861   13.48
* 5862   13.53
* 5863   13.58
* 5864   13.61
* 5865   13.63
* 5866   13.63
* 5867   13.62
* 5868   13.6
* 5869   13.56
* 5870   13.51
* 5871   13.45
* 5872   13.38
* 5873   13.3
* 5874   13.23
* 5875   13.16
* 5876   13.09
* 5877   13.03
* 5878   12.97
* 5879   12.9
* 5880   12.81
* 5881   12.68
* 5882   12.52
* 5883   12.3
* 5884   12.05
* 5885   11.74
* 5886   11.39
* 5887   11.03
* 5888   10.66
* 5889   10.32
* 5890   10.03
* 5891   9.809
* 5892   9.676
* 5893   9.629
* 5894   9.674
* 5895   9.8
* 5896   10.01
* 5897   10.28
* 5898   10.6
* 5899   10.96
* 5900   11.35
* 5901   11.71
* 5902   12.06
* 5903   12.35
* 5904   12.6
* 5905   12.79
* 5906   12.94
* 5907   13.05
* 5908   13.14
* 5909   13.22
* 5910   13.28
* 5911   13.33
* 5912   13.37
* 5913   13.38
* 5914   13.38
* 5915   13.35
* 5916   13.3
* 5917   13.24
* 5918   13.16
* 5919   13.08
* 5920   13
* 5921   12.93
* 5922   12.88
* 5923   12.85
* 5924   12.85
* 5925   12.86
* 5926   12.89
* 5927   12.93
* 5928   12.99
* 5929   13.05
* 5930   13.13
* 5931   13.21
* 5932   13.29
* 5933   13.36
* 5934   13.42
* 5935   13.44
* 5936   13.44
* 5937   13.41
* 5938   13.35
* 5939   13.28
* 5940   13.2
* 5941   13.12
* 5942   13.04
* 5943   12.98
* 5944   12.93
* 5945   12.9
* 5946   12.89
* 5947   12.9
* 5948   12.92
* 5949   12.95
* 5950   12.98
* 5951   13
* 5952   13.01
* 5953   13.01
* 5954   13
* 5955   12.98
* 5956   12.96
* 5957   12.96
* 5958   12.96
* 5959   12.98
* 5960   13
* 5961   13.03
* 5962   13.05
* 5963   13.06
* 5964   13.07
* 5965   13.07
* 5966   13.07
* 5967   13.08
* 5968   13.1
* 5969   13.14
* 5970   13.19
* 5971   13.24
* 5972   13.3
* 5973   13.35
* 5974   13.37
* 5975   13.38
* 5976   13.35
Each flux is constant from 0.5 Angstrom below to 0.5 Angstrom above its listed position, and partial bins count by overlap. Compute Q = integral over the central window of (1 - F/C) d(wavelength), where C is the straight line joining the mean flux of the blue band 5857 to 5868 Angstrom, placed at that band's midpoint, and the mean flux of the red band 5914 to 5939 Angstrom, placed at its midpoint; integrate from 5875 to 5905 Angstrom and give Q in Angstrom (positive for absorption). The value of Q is 4.3 Angstrom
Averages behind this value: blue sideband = 13.5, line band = 11.4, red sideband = 13.1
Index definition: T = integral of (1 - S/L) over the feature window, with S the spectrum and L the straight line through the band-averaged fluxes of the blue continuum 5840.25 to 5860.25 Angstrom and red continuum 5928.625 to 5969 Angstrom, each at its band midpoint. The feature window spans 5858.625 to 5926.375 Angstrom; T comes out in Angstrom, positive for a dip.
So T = 4.1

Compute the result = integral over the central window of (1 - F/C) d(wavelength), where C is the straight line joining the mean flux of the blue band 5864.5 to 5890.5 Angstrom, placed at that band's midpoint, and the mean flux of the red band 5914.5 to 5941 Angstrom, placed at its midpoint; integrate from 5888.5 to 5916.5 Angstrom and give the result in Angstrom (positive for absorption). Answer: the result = 2.4 Angstrom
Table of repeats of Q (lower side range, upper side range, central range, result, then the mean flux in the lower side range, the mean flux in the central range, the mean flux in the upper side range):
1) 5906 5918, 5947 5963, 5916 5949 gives 0.1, 13.3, 13.1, 13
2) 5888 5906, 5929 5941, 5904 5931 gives -2.1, 10.9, 13.1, 13.3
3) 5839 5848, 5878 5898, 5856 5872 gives -1.6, 13.3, 13.5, 11.1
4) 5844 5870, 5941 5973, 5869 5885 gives 0.5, 13.5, 12.9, 13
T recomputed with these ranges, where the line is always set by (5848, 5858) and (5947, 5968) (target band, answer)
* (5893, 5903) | 1.9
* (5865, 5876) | -0.1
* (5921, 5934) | 0.1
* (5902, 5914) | 0.2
